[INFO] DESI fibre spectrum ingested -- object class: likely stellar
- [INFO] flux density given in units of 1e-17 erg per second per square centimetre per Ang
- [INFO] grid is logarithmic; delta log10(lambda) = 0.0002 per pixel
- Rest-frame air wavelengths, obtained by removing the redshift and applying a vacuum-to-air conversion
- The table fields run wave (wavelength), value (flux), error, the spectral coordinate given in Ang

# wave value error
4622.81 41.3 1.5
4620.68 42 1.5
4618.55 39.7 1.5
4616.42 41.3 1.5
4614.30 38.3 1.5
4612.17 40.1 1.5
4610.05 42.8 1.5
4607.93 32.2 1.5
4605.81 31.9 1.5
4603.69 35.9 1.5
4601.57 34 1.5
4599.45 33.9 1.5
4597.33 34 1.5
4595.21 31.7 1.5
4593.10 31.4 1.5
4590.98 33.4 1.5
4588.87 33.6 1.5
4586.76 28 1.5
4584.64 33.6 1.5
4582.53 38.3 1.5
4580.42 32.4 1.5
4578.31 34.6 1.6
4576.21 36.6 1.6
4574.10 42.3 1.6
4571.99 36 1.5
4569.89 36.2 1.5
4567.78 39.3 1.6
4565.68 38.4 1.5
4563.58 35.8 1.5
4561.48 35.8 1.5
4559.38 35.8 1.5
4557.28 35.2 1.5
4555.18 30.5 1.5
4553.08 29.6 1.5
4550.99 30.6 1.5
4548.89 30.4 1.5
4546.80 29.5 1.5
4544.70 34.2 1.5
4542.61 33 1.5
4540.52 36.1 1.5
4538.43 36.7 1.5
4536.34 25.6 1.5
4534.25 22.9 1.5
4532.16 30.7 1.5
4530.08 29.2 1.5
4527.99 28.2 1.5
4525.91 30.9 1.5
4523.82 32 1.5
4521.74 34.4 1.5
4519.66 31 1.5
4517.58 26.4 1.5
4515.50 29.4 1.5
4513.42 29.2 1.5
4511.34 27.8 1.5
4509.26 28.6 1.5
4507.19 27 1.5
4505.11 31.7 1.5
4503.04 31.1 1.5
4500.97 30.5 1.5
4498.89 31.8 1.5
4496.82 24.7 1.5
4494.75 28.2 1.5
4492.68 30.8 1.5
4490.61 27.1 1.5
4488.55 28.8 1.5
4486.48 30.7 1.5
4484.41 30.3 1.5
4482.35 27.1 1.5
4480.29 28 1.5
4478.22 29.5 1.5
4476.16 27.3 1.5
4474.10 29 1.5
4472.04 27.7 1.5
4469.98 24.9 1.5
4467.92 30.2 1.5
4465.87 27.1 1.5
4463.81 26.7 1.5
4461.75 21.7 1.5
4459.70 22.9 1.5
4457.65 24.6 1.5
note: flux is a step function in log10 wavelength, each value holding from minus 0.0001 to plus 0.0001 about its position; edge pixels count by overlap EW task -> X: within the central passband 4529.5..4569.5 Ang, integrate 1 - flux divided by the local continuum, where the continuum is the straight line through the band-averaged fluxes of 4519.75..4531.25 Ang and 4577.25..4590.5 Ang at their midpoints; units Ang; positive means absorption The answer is -0.9 Ang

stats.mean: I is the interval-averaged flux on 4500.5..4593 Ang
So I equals 32.3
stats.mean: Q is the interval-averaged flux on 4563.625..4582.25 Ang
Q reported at 37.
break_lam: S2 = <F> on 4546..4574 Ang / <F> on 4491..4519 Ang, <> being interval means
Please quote 1.19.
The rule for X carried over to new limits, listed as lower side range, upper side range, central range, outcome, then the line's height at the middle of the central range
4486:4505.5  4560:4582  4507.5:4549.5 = 3.1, 32.6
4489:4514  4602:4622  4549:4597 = 0.7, 34.9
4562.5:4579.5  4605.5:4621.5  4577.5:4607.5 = 3.8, 38.1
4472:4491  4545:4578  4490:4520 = 1.4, 30.5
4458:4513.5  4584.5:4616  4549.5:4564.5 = -0.5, 32.1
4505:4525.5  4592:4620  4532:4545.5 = 0.0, 31.3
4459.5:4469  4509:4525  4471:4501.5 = -1.3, 27.6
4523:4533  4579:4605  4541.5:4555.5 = 0.0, 31.2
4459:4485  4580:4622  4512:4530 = 0.1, 30.3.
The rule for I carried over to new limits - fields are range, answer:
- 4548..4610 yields 34.3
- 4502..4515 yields 29.2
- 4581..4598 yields 33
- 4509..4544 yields 30.2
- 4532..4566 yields 32.3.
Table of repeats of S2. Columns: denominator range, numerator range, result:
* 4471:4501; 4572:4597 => 1.19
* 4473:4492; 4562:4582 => 1.29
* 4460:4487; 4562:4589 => 1.30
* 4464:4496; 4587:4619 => 1.25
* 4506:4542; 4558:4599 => 1.18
